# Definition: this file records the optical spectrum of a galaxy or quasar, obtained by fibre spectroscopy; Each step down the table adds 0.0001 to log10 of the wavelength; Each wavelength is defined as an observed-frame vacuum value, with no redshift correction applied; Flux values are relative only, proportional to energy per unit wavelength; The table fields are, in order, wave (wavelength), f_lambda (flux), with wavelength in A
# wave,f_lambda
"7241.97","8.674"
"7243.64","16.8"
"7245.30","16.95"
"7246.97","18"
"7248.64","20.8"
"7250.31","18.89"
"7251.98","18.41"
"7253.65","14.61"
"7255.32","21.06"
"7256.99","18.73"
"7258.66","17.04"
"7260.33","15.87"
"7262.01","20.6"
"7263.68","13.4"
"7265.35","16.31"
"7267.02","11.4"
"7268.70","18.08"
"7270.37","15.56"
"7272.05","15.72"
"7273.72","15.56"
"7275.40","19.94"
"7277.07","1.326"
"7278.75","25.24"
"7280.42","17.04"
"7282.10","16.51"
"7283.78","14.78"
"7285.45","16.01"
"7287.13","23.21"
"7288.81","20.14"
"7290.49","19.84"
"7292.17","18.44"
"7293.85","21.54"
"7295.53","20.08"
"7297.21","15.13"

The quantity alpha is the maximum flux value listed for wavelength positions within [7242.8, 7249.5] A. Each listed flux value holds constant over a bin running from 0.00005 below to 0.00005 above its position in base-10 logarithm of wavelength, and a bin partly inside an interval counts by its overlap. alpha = 20.8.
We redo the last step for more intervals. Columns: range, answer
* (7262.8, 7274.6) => 18.08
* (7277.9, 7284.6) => 25.24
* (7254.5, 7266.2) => 21.06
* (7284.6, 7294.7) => 23.21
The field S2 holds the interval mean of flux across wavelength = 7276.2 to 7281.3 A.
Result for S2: 14.6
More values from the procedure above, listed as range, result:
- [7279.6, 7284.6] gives 16.1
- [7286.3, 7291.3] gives 21.1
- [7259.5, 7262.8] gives 18.2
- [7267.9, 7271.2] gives 16.8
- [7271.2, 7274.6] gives 15.7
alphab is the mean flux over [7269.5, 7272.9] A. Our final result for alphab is 15.7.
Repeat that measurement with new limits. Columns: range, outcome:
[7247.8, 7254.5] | 18.2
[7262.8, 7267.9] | 13.8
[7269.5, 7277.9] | 13.7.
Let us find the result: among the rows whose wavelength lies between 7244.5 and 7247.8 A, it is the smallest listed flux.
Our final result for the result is 16.95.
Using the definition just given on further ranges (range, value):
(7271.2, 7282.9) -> 1.326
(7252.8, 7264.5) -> 13.4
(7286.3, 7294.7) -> 18.44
